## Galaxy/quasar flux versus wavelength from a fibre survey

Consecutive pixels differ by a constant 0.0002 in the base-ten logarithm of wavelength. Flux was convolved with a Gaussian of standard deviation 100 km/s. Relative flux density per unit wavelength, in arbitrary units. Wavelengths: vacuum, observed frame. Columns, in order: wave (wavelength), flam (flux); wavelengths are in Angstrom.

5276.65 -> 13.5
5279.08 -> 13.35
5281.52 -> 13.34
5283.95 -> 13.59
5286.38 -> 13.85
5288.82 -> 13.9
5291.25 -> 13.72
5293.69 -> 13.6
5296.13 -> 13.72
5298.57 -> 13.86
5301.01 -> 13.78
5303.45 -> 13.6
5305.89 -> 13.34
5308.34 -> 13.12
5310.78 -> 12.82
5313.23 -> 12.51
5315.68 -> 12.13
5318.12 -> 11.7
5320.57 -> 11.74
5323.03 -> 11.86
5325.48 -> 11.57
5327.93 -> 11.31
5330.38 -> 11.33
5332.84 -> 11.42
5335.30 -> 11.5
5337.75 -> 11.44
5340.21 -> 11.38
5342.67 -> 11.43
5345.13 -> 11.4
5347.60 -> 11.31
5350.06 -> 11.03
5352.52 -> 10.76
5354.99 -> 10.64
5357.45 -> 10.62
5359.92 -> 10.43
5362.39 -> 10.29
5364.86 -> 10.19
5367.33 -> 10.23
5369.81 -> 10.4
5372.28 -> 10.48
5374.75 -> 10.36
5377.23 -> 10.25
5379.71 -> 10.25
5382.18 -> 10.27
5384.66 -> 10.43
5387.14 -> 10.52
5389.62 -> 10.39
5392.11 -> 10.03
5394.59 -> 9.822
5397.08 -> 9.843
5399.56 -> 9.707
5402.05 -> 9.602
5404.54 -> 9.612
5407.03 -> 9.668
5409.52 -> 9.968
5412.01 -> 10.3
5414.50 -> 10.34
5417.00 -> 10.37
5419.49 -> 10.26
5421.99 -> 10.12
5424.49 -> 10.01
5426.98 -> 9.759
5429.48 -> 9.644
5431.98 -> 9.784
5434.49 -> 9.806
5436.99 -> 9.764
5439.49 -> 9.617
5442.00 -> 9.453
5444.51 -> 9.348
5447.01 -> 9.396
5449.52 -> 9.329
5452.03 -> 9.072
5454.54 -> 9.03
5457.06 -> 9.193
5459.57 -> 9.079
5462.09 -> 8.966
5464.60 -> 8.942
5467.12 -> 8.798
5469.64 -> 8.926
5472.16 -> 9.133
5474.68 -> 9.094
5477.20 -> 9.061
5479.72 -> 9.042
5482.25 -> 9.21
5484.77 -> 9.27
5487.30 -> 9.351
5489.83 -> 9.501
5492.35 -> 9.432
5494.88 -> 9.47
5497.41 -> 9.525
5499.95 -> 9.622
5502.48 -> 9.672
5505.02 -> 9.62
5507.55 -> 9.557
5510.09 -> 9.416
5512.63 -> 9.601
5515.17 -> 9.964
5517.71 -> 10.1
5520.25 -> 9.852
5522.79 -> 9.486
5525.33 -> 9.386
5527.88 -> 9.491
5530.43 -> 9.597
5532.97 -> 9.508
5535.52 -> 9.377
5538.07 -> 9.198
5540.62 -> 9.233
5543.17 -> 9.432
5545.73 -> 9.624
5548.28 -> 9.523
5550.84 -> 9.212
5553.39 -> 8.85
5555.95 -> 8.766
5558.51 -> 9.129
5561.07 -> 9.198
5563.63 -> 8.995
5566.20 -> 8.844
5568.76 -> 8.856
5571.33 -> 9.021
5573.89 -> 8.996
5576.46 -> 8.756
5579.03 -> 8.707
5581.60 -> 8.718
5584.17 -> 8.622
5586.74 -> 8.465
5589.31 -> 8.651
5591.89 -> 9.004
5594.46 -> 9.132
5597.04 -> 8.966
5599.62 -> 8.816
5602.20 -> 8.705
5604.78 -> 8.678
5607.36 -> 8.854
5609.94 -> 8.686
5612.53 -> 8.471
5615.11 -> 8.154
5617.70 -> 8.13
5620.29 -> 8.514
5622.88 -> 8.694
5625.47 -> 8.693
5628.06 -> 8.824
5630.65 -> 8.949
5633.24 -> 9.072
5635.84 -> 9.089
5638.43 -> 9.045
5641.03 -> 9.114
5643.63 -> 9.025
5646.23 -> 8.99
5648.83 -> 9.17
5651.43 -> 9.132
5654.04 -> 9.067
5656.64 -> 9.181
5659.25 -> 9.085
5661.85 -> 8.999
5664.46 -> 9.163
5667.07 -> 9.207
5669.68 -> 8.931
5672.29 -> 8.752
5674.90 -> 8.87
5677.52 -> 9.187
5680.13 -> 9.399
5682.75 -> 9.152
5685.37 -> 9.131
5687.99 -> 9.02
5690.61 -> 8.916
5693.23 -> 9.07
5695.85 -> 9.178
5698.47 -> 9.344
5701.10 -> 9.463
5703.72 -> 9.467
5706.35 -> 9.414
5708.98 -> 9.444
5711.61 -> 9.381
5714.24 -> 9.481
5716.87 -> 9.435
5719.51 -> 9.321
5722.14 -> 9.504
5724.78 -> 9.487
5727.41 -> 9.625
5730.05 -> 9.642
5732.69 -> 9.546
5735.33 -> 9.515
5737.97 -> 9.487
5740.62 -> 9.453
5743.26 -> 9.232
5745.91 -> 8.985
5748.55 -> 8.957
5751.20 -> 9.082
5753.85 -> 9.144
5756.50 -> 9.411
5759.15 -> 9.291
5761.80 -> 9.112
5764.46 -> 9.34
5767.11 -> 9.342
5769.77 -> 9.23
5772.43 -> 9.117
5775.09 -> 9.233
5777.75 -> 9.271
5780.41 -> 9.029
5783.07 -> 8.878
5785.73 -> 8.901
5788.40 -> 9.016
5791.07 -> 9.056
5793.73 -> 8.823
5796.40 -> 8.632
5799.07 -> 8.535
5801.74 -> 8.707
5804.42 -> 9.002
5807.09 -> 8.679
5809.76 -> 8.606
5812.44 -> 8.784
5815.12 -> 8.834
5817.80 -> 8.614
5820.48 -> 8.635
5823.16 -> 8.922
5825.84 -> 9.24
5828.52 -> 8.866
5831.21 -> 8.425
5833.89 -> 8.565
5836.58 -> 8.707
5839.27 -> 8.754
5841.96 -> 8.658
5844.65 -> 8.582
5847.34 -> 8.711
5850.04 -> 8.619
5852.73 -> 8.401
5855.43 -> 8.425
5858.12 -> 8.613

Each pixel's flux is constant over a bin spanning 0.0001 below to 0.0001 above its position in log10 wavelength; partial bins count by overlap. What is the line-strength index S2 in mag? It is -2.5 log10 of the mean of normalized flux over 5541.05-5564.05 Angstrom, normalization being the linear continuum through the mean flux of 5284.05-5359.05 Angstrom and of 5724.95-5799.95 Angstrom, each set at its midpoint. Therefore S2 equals 0.16 mag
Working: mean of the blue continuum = 12.2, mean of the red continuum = 9.18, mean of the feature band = 9.2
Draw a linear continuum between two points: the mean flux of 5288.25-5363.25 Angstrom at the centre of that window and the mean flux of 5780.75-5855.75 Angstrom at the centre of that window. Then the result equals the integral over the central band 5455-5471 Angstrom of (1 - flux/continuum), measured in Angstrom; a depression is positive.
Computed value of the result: 3.1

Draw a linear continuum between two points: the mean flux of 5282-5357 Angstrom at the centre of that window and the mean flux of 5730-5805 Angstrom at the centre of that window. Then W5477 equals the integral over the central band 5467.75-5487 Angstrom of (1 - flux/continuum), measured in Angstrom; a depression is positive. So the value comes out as 3.6 Angstrom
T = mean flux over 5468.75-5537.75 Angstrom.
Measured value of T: 9.45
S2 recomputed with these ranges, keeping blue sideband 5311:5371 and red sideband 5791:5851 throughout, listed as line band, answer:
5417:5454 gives 0.112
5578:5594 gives 0.143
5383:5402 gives 0.091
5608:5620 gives 0.168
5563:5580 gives 0.132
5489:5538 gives 0.081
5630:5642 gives 0.073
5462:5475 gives 0.177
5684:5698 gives 0.038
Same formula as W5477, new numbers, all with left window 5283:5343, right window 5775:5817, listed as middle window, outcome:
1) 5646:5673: 2.3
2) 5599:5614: 2.4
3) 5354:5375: 3.1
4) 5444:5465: 4.3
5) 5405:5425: 2.8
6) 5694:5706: 0.3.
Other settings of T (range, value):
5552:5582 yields 8.91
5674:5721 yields 9.26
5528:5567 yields 9.24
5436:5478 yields 9.19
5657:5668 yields 9.12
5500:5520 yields 9.71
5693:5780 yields 9.33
